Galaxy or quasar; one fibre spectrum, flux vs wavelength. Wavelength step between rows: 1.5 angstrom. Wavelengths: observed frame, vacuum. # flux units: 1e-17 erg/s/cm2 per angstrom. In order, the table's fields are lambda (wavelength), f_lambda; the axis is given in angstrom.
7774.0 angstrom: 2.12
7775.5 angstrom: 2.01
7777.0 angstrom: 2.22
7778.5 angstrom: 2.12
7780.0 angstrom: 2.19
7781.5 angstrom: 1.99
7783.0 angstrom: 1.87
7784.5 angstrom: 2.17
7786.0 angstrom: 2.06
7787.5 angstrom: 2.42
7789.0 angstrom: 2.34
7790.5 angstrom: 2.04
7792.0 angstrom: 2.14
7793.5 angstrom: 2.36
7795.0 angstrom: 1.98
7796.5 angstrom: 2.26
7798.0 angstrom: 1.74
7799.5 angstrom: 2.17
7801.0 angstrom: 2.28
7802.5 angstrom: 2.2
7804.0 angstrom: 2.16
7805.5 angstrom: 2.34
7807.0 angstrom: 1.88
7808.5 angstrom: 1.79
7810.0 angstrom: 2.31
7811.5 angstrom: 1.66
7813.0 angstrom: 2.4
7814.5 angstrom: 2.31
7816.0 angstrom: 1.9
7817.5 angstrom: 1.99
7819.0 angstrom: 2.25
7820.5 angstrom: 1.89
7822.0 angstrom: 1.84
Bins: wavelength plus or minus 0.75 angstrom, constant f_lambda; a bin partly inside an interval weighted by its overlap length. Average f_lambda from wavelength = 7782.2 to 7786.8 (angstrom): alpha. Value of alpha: 2.04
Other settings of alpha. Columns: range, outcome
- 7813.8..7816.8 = 2.1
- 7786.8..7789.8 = 2.37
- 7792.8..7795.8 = 2.17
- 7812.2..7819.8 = 2.16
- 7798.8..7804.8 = 2.2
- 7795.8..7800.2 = 2.05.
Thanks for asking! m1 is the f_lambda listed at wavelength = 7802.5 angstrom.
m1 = 2.2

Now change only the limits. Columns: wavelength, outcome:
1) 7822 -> 1.84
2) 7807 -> 1.88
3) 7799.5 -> 2.17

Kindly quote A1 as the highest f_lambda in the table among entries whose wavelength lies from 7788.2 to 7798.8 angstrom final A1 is 2.36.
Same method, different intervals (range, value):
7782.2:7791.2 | 2.42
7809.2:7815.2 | 2.4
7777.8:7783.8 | 2.19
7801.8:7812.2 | 2.34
